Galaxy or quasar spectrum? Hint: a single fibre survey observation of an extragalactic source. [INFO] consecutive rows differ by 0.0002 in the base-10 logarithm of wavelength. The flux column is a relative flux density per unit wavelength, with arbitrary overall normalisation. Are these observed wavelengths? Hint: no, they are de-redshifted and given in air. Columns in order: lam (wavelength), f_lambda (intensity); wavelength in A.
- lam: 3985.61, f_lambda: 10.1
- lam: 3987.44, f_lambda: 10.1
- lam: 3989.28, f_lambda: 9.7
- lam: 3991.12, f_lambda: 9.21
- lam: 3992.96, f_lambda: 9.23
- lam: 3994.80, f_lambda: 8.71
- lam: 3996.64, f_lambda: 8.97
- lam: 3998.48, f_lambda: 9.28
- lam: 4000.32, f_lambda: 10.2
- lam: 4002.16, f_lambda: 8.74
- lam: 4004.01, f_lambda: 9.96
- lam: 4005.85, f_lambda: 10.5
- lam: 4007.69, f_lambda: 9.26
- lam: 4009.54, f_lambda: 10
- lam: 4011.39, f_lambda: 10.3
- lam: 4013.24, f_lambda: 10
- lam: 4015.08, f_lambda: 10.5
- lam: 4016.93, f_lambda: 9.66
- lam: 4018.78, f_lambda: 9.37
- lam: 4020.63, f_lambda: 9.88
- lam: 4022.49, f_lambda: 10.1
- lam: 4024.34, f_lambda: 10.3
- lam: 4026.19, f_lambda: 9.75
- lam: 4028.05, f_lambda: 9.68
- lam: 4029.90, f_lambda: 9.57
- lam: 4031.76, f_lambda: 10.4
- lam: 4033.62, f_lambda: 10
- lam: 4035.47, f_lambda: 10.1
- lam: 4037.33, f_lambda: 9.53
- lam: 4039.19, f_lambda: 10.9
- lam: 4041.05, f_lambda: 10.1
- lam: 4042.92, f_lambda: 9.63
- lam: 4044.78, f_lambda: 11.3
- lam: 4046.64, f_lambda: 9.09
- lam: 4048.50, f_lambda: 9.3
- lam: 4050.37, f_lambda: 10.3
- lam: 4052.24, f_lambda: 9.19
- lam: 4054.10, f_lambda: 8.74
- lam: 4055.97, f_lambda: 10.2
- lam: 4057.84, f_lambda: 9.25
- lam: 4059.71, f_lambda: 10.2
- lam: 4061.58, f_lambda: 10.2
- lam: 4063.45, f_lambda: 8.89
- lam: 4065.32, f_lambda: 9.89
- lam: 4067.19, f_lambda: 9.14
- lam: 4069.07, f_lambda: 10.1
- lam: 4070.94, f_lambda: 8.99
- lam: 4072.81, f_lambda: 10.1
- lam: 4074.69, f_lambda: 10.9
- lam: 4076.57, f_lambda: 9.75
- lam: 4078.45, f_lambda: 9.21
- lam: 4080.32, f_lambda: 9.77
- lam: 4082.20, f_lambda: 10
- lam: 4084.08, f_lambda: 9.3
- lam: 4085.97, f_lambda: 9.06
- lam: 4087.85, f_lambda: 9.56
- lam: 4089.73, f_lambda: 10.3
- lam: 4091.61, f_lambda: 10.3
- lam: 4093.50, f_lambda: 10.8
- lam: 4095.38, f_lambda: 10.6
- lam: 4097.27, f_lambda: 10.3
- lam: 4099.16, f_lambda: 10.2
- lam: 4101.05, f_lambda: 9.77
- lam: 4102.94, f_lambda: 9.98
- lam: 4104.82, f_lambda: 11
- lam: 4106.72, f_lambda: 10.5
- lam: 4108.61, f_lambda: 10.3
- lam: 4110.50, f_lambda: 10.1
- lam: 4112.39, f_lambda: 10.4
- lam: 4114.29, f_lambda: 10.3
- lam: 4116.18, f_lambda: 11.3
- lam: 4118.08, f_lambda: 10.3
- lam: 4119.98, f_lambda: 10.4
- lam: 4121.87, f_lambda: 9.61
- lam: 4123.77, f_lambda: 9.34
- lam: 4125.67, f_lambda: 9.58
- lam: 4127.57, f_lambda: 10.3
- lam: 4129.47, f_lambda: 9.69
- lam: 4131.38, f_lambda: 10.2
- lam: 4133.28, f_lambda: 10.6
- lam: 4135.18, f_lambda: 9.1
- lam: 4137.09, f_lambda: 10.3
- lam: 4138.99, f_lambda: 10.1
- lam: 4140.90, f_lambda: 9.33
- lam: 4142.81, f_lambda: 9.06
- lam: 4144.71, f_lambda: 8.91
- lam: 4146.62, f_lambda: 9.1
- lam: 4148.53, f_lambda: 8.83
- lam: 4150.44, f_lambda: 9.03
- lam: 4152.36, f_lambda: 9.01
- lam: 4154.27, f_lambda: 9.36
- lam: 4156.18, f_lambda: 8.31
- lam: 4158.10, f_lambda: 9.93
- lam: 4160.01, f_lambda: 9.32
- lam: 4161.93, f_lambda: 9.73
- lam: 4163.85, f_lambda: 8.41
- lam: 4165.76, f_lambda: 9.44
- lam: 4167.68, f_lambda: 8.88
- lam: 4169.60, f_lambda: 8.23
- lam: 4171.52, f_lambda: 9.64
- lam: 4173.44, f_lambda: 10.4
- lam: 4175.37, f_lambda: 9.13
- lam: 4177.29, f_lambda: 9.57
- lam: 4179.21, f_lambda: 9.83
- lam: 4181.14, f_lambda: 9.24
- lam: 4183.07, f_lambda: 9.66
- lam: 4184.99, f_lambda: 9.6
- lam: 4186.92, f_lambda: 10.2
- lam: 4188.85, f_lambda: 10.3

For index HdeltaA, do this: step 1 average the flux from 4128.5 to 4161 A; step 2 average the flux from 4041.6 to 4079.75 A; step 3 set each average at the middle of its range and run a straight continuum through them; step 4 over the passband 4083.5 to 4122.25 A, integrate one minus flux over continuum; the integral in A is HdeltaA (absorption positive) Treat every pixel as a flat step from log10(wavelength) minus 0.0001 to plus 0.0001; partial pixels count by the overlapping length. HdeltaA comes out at -2.7 A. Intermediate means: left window 9.72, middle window 10.2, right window 9.42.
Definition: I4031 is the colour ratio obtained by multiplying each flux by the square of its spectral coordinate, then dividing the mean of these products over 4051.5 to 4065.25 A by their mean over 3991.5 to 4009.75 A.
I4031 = 1.0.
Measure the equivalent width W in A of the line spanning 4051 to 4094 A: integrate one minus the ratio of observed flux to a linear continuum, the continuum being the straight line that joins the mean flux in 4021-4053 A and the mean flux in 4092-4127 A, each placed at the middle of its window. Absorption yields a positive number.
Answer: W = 1.6 A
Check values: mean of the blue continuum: 9.95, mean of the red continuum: 10.3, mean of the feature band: 9.73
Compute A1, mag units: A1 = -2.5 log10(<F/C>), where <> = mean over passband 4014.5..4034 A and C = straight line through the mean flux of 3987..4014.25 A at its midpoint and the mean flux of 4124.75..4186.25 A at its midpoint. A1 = -0.04 mag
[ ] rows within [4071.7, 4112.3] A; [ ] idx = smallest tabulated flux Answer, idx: 9.06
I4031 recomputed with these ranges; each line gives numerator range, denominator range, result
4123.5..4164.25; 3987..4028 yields 1.04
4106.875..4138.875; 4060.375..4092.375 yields 1.06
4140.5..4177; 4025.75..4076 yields 0.98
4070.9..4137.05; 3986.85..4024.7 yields 1.09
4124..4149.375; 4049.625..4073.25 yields 1.04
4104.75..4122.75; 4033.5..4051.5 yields 1.07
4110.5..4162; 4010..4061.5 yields 1.03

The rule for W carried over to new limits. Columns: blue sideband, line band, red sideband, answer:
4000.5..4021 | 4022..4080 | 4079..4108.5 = 0.8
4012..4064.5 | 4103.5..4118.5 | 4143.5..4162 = -1.8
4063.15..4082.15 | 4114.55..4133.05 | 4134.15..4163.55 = -1.3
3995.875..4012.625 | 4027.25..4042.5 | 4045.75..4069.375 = -0.6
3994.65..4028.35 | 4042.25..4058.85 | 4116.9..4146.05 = 0.2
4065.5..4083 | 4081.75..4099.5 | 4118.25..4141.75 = -0.4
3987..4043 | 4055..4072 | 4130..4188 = 0.0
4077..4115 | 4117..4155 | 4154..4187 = 0.3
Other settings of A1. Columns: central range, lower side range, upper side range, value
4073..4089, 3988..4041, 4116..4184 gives -0.007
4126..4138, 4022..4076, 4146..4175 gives -0.074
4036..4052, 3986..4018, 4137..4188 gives -0.044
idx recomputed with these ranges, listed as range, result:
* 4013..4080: 8.74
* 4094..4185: 8.23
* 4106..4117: 10.1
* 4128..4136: 9.1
